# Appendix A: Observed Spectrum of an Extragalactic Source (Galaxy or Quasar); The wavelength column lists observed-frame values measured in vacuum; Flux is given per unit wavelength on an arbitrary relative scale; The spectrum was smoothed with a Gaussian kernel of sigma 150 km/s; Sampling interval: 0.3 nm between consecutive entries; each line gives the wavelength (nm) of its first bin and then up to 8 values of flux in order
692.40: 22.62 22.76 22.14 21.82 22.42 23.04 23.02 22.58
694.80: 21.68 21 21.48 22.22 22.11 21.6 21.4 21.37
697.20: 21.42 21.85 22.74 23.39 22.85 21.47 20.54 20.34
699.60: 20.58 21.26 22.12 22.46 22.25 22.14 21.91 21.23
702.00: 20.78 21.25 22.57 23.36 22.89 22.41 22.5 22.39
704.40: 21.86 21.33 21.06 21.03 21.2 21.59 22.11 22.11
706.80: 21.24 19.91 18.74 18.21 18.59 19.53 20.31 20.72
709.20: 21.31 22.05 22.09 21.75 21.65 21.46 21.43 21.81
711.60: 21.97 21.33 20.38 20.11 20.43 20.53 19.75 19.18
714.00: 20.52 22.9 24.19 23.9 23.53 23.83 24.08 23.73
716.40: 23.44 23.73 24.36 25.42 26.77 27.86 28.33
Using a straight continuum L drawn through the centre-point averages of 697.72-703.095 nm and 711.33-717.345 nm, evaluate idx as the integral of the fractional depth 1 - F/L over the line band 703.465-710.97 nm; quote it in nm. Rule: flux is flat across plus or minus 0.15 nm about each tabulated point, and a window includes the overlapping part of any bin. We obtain 0.34 nm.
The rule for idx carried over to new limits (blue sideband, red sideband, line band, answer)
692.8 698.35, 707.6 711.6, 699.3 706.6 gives -0.12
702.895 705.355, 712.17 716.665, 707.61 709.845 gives 0.18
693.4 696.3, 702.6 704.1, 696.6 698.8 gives 0.02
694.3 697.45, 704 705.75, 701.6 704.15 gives -0.08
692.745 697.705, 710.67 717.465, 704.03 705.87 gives 0.06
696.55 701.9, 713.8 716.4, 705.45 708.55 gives 0.30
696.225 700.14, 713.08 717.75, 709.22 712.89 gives 0.23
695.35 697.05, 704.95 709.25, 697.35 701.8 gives -0.10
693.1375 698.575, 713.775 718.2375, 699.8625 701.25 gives 0.03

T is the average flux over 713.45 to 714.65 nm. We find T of 21.3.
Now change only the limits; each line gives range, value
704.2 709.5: 20.7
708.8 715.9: 21.7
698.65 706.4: 21.7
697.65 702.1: 21.7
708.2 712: 21.4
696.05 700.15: 21.6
